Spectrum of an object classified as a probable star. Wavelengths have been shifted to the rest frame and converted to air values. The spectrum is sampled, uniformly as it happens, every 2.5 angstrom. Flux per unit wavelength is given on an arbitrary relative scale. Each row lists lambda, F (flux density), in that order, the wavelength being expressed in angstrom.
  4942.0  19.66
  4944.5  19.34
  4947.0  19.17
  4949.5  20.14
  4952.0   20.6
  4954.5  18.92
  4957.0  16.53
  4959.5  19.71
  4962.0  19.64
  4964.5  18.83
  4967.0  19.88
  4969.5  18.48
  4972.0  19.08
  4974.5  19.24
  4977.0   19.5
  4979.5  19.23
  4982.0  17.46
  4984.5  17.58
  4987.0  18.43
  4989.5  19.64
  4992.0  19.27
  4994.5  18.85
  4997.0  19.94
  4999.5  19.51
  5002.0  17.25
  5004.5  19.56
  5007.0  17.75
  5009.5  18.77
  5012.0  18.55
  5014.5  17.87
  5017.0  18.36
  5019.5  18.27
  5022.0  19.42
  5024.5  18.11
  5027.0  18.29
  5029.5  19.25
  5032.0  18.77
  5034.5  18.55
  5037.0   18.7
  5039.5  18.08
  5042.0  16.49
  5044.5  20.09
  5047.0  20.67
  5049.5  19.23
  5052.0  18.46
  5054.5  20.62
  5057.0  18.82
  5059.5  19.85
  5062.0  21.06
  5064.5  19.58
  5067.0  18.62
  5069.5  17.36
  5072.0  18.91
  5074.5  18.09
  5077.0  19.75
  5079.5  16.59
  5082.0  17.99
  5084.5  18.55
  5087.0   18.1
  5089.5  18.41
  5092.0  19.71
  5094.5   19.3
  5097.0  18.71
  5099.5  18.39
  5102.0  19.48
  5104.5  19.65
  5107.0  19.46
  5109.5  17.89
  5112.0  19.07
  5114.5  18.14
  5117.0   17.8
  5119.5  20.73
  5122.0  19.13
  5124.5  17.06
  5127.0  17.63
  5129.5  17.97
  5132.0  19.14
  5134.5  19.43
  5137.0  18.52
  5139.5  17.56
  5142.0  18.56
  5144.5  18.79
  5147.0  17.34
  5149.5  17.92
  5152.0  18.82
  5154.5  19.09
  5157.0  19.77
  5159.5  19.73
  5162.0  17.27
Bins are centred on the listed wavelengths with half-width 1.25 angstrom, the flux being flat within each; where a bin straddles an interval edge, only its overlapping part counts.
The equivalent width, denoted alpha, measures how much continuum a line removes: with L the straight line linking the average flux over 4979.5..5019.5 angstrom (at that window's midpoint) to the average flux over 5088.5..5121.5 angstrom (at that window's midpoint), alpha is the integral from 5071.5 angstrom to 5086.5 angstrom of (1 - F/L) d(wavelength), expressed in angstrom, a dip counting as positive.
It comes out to 0.5 angstrom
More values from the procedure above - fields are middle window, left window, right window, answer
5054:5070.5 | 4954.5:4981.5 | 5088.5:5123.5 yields -0.4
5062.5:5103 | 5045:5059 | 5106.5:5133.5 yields 1.0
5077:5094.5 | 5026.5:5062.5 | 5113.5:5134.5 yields 0.4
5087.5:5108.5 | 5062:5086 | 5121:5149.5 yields -0.8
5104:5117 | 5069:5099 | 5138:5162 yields -0.1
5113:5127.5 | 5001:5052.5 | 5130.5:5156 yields 0.1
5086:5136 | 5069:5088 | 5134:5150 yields -1.4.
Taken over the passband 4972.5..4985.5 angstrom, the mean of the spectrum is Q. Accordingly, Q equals 18.6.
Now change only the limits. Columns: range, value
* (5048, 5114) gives 18.9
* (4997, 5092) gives 18.7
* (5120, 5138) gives 18.5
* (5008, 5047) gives 18.6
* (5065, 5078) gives 18.6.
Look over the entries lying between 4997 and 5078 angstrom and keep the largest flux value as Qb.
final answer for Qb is 21.06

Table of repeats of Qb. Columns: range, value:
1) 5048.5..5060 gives 20.62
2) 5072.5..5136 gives 20.73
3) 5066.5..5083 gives 19.75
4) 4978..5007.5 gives 19.94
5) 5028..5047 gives 20.67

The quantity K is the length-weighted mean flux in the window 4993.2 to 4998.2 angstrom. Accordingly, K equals 19.4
